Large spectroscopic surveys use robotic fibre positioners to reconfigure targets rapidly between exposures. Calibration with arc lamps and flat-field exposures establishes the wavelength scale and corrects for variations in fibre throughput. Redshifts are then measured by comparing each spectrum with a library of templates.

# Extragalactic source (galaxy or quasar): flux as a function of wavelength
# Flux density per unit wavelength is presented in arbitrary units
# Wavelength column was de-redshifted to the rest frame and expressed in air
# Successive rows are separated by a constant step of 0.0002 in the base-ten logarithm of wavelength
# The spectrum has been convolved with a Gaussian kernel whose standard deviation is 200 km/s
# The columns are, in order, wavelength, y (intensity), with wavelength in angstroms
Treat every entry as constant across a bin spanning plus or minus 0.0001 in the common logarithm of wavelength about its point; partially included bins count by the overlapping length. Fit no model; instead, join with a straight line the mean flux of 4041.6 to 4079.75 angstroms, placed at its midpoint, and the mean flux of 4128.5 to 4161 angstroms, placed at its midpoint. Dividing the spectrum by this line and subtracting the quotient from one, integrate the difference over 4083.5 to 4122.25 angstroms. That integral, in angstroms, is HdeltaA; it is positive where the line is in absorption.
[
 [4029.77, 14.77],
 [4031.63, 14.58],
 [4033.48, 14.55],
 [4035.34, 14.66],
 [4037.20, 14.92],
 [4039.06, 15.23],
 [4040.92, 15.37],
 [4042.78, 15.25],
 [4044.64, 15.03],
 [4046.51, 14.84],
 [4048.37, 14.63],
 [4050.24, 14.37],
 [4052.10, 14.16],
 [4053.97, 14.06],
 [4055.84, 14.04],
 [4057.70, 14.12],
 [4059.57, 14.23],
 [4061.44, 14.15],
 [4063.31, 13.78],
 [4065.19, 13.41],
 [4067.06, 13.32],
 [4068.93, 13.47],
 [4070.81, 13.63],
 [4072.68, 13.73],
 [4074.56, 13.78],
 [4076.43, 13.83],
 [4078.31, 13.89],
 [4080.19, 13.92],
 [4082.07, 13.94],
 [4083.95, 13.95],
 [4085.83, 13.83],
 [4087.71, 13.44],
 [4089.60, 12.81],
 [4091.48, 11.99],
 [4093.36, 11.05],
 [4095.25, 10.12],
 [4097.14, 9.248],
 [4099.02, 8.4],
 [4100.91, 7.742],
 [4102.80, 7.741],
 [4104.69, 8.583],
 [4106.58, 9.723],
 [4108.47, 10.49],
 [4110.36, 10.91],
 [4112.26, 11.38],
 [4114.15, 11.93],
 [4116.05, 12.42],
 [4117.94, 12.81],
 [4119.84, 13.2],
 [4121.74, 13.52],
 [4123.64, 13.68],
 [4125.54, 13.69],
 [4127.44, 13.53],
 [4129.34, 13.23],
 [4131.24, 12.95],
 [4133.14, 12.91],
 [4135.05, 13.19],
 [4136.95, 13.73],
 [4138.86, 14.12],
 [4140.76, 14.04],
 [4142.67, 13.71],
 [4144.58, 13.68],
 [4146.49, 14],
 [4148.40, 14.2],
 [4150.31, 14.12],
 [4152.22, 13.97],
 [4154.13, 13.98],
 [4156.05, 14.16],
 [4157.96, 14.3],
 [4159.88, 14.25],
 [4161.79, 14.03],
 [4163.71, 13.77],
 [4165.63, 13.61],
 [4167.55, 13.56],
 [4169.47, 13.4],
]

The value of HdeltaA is 7.8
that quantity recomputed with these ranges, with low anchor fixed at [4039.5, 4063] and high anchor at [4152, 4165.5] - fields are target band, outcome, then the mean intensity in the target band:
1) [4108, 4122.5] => 2.2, 12.1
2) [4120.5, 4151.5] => 1.1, 13.6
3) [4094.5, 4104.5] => 4.0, 8.62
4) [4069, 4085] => 0.7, 13.8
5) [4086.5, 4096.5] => 1.7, 11.8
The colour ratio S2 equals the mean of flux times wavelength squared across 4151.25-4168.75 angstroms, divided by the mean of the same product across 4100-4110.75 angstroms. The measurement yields 1.57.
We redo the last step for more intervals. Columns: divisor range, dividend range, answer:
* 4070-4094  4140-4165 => 1.08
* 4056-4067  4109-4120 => 0.88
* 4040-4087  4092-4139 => 0.84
